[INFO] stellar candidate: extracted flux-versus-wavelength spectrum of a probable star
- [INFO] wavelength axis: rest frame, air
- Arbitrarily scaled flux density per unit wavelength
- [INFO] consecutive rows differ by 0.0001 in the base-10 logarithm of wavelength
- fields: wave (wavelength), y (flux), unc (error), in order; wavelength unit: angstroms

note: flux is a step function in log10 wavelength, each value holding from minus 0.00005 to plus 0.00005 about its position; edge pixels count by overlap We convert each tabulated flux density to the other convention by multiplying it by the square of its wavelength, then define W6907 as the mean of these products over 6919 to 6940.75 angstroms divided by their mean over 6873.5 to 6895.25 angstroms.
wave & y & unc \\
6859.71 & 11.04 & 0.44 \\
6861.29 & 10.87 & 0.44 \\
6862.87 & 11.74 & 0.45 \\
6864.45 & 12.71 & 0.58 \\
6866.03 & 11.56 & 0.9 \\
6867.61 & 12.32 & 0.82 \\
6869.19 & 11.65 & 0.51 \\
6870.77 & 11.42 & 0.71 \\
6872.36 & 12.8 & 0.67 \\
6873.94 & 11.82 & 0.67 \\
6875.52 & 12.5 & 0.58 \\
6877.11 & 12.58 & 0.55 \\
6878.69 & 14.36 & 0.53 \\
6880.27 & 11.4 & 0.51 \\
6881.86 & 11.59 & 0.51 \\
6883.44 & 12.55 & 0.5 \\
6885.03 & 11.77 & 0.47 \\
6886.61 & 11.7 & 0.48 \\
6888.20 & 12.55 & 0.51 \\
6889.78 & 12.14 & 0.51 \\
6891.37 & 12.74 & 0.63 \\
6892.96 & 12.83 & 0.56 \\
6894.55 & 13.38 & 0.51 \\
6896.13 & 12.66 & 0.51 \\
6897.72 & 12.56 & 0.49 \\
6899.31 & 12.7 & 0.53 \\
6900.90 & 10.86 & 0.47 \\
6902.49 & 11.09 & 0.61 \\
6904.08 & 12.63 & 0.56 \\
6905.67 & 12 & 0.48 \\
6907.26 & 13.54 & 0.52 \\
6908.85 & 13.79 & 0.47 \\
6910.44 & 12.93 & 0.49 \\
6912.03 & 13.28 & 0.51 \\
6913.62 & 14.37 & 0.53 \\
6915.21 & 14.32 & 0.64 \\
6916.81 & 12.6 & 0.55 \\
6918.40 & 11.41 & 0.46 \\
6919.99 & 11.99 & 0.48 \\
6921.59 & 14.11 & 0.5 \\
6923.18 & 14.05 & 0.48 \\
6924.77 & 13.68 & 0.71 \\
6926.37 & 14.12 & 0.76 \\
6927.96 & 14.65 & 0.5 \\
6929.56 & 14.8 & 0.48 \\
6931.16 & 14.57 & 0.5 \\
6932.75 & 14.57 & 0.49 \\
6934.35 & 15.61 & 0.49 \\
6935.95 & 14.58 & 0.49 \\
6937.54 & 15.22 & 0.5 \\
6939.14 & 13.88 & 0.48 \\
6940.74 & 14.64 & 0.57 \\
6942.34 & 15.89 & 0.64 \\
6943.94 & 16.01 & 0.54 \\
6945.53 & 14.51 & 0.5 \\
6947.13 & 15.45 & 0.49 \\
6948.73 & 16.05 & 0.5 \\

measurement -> 1.2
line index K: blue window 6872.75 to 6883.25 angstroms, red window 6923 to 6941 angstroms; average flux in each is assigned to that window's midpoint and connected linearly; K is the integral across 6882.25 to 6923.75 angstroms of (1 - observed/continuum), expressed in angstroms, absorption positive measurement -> 2.2 angstroms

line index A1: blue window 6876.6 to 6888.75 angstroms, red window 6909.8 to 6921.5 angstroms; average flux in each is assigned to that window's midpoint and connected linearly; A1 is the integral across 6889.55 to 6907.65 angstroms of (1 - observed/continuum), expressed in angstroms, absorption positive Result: 0.4 angstroms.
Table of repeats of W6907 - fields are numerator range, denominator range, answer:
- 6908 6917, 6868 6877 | 1.14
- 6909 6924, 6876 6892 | 1.08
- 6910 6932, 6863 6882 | 1.13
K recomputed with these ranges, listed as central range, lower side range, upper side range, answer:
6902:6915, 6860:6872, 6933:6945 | 0.6 angstroms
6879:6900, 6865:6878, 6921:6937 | 0.8 angstroms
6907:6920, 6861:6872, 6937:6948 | 0.6 angstroms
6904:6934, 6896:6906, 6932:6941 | -0.4 angstroms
